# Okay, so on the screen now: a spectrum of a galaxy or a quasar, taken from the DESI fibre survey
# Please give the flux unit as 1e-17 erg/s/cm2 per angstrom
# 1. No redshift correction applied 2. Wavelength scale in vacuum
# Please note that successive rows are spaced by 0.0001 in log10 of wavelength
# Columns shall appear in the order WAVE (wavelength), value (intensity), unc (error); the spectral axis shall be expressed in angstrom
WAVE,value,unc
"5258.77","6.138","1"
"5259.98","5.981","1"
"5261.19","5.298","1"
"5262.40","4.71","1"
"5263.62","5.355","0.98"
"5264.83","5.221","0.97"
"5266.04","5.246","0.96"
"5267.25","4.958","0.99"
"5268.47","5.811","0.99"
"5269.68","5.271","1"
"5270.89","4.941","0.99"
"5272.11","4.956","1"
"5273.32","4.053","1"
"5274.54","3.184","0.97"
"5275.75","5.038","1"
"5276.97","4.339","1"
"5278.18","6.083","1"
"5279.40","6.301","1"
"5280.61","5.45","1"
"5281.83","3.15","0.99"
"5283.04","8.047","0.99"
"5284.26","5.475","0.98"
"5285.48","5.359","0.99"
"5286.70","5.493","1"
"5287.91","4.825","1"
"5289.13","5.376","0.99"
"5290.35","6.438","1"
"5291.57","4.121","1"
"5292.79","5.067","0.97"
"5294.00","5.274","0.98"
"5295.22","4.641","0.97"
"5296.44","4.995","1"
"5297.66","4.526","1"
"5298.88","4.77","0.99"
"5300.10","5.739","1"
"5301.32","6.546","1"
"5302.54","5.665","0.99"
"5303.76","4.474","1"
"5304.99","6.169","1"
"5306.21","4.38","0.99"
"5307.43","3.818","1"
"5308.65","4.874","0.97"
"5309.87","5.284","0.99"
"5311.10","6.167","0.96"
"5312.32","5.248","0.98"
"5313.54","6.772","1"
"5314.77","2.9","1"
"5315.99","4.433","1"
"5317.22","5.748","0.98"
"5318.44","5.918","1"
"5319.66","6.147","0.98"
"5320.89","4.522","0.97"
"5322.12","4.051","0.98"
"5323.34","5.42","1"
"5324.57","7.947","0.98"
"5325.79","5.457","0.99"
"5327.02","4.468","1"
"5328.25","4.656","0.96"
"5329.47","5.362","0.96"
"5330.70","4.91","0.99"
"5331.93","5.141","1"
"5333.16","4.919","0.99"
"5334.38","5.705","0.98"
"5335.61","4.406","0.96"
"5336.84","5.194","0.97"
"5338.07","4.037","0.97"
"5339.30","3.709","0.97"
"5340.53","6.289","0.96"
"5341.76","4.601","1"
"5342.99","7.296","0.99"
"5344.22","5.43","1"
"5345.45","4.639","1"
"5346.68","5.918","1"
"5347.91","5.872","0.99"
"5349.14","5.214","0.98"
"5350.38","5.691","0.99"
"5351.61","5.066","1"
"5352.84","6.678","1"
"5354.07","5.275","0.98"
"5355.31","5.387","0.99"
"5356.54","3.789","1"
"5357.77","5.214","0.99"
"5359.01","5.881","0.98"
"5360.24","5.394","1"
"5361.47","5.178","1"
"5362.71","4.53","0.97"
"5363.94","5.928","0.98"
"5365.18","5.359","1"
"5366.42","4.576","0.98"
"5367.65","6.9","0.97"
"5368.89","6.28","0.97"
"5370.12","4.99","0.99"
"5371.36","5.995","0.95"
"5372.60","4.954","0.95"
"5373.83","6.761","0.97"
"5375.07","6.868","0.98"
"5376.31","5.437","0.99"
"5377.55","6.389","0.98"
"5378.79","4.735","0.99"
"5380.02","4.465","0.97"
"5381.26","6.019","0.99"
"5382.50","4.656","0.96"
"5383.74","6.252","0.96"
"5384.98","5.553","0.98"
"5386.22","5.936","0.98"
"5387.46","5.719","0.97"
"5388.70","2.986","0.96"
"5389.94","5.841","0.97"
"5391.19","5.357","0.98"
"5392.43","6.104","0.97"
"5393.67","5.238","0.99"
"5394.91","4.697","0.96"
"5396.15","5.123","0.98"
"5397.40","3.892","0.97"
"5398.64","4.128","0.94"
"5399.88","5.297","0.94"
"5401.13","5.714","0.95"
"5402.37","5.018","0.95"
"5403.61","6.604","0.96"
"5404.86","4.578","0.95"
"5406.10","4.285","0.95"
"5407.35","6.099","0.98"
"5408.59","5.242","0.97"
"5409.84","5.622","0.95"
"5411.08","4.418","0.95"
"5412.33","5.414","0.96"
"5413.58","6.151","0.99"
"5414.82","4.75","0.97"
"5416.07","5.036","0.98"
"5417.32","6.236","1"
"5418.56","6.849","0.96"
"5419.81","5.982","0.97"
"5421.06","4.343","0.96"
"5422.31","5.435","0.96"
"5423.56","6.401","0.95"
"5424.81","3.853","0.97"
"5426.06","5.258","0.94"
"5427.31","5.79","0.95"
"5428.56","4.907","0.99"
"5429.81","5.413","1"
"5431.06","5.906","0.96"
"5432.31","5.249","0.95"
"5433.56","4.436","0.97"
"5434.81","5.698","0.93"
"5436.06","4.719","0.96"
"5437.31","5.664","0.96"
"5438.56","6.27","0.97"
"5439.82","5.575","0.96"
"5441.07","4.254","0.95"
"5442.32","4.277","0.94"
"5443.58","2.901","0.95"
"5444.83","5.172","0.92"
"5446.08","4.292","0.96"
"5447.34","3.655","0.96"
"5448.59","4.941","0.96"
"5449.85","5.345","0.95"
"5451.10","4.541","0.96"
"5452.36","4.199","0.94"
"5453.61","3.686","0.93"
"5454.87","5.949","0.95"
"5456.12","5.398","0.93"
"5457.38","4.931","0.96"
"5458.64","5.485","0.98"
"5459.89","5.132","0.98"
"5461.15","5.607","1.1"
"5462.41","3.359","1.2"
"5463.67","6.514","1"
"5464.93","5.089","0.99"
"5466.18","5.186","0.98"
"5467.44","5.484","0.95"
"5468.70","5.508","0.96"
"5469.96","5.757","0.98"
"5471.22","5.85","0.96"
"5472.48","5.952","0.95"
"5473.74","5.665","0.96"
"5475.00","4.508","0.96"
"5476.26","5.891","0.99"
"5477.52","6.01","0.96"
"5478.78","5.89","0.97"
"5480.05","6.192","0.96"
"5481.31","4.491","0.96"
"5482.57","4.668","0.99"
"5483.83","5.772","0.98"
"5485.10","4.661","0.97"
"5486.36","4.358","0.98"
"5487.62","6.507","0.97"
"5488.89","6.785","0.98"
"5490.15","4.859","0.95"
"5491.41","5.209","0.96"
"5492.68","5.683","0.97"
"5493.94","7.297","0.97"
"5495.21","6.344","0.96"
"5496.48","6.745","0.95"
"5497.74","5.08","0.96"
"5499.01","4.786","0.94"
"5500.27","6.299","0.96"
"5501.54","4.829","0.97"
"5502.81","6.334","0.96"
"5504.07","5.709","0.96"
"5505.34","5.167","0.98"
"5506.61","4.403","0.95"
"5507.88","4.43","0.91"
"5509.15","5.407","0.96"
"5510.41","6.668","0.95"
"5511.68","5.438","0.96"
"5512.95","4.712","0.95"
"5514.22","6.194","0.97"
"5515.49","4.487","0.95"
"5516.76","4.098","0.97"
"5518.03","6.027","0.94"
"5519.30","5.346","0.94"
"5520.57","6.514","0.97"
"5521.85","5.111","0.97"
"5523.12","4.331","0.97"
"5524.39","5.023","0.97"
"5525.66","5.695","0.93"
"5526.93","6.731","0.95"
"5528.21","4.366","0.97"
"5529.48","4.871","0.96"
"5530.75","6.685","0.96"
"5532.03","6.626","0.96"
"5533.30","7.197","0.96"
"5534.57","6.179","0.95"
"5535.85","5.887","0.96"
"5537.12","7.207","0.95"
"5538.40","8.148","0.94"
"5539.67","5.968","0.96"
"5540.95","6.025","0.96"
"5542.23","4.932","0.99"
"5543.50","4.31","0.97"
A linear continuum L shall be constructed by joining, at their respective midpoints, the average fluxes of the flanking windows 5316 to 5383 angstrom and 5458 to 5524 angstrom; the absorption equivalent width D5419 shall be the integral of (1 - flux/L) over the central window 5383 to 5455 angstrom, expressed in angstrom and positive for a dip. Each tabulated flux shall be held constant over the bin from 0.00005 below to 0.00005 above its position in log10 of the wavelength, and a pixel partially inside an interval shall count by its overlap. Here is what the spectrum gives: 3.8 angstrom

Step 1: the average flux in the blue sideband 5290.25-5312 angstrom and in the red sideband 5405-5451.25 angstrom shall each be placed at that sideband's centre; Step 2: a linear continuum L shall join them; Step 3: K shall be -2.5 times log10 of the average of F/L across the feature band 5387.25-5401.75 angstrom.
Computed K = 0.03 mag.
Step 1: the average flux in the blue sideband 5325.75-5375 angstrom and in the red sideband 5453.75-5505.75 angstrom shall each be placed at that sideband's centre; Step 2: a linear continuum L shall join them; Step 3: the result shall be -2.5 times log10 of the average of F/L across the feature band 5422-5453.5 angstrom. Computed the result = 0.11 mag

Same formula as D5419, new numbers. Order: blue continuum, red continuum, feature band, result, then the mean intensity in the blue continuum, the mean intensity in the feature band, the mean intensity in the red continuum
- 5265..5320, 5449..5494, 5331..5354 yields -0.4 angstrom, 5.18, 5.32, 5.35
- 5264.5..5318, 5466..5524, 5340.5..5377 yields -2.1 angstrom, 5.15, 5.57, 5.49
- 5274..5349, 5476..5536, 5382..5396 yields 0.2 angstrom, 5.22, 5.3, 5.58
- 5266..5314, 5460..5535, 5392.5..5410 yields 0.8 angstrom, 5.2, 5.13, 5.53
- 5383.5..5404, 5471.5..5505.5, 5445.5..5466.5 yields 2.3 angstrom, 5.23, 4.9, 5.63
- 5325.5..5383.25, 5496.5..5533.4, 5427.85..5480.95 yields 2.7 angstrom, 5.36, 5.15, 5.47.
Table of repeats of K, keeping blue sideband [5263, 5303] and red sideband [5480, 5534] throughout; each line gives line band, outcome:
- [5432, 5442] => 0.046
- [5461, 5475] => 0.014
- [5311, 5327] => -0.026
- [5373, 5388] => -0.074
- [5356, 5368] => 0.014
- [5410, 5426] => -0.001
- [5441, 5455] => 0.235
